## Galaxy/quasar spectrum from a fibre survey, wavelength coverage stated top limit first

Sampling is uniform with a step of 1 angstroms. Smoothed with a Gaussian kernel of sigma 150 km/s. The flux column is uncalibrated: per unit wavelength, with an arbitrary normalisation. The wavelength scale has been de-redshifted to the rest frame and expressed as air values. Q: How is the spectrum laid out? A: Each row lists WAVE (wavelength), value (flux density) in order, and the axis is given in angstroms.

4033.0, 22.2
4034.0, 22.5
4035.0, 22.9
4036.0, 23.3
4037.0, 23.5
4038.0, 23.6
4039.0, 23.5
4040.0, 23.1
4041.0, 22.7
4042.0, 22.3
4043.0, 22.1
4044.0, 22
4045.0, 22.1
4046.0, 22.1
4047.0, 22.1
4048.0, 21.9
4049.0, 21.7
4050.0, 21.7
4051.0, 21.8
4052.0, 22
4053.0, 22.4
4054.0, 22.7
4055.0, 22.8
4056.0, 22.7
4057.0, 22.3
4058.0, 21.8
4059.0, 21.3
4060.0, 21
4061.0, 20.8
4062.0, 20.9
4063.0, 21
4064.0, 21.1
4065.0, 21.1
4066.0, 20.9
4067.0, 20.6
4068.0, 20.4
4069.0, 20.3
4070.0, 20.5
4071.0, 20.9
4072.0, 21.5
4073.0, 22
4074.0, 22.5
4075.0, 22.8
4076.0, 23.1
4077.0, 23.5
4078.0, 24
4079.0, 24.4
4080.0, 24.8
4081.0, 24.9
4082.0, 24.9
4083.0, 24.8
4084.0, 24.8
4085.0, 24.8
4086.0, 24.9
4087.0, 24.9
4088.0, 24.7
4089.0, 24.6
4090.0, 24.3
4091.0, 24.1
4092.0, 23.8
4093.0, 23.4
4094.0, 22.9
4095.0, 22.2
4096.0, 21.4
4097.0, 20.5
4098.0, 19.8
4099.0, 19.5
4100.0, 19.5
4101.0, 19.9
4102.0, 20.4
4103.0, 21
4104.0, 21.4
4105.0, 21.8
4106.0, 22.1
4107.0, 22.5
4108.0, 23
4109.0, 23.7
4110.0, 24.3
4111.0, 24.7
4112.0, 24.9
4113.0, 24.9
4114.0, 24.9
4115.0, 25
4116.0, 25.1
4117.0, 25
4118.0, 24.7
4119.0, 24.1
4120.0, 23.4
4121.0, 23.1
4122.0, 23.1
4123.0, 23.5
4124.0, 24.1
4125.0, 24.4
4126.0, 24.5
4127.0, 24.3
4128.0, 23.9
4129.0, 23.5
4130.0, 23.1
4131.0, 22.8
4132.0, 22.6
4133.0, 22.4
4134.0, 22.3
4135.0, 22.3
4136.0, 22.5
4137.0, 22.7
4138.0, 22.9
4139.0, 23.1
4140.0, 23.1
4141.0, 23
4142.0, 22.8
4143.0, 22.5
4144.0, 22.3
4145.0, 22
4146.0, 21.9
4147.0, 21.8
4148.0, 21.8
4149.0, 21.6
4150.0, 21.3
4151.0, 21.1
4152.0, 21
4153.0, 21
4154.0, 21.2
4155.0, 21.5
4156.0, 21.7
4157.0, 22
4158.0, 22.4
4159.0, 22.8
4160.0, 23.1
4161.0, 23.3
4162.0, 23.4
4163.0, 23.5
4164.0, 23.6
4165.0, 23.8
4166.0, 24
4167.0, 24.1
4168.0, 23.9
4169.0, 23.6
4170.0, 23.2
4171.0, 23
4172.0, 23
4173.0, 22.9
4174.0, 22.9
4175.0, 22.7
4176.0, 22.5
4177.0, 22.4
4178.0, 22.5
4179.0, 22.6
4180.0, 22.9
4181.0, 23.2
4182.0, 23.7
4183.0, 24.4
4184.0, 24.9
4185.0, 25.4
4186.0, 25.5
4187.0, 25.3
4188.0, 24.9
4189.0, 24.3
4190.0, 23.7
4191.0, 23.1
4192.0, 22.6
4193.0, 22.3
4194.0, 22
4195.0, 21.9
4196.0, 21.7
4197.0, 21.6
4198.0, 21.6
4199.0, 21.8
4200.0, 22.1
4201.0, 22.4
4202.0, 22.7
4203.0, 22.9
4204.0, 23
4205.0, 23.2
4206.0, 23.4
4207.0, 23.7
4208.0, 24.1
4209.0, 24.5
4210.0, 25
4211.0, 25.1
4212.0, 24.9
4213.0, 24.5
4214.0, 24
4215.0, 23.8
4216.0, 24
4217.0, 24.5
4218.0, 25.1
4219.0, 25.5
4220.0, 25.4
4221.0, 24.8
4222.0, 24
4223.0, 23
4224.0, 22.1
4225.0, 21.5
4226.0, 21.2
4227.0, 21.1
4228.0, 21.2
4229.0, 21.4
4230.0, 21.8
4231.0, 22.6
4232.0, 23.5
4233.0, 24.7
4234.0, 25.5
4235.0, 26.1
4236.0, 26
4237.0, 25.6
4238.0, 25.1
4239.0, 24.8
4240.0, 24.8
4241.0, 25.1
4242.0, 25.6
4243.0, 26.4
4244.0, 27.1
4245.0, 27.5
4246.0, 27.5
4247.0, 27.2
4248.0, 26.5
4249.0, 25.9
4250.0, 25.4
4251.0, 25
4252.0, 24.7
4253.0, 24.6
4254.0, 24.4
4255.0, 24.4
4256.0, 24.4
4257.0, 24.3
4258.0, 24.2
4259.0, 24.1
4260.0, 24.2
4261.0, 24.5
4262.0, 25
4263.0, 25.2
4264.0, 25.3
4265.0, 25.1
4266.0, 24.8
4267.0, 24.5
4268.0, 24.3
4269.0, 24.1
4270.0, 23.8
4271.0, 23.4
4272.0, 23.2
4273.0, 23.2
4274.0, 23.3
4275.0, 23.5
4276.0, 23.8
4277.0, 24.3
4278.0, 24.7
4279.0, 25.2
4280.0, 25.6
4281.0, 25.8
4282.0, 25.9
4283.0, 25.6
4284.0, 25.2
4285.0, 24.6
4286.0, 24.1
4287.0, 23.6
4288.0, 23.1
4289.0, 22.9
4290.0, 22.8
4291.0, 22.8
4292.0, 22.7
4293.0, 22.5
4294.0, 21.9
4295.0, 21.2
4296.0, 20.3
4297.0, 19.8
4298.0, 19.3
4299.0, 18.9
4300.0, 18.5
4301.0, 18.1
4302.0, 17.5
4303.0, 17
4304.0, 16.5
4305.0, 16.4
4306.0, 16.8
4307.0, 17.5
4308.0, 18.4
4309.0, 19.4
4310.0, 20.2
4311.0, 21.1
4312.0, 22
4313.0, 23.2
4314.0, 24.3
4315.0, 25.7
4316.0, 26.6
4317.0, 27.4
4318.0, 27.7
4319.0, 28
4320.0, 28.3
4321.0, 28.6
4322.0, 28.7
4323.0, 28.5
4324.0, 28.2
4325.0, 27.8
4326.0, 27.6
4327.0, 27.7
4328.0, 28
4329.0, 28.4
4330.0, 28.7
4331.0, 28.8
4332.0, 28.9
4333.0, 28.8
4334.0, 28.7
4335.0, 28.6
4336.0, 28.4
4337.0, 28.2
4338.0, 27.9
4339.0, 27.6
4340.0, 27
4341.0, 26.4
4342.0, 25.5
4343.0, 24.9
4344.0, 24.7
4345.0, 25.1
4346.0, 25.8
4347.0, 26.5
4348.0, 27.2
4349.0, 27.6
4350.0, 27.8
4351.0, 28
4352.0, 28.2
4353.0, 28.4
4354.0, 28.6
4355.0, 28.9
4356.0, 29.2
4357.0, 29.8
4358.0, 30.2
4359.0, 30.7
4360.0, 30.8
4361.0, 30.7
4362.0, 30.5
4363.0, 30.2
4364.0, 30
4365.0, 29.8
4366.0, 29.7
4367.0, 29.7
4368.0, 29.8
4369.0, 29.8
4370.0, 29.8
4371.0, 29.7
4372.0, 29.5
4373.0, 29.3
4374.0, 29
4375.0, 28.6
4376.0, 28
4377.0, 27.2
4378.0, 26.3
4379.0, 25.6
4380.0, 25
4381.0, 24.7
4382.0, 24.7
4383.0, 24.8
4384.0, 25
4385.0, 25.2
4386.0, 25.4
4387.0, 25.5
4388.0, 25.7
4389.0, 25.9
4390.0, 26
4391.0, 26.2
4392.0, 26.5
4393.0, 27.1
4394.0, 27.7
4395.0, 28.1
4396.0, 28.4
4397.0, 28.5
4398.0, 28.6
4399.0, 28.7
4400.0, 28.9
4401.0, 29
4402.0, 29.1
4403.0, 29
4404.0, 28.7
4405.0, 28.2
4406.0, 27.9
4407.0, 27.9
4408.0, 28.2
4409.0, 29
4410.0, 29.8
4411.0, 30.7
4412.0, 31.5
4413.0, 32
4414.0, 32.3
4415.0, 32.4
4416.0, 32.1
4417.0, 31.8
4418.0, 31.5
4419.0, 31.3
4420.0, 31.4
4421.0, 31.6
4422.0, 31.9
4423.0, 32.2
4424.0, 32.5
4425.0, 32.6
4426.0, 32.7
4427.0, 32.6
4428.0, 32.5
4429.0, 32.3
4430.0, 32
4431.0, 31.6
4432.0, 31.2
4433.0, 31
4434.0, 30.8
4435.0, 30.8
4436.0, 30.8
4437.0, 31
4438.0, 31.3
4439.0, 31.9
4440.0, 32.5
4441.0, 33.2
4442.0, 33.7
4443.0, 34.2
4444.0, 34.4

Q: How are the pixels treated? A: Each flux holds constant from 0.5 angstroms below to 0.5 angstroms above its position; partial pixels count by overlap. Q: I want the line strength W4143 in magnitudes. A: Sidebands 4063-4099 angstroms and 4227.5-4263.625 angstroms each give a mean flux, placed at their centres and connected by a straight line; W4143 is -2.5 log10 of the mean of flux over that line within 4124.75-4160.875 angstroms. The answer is 0.052 mag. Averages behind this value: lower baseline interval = 22.8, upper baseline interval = 24.9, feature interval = 22.5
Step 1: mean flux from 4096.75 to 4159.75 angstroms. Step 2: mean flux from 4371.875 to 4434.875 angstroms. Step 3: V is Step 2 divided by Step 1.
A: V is 1.28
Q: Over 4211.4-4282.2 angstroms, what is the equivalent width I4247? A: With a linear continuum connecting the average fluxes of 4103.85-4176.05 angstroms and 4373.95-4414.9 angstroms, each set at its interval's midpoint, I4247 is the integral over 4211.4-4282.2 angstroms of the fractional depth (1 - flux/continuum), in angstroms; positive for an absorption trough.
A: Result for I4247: 1.4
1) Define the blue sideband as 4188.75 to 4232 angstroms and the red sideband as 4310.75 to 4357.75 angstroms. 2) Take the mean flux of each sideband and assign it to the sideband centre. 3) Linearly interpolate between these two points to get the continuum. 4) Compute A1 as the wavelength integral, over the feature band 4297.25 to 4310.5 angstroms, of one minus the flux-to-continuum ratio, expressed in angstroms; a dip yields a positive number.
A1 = 4.1 angstroms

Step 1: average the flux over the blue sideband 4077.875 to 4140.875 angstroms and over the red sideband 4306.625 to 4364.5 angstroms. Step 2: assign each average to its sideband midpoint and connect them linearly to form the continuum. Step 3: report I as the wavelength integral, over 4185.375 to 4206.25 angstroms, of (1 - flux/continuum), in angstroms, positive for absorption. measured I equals 1.5 angstroms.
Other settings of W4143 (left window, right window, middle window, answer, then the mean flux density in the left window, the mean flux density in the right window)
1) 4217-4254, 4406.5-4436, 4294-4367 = 0.10 mag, 24.6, 31.4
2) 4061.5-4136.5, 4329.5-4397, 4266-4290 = 0.09 mag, 22.9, 27.8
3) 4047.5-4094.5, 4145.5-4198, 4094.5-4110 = 0.07 mag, 22.7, 22.9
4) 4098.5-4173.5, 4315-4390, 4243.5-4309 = 0.13 mag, 22.9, 27.8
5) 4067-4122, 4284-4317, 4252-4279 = -0.14 mag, 23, 21.1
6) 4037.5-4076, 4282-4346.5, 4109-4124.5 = -0.09 mag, 21.8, 24.2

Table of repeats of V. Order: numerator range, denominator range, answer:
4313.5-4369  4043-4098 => 1.25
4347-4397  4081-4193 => 1.21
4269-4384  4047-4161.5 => 1.13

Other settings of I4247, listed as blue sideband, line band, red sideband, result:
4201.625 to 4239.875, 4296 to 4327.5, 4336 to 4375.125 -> 5.0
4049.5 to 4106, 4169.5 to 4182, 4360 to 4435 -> 0.8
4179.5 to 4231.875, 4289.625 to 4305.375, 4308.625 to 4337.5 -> 3.8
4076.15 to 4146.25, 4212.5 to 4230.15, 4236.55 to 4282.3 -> 0.9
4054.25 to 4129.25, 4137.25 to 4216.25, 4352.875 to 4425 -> 5.0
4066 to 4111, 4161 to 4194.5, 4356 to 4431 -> 1.4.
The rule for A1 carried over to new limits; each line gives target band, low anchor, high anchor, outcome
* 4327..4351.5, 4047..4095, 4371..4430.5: 0.3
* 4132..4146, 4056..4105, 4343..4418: 0.5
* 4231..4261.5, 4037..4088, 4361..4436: 1.1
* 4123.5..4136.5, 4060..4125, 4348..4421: 0.2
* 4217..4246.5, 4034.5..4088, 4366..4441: 1.8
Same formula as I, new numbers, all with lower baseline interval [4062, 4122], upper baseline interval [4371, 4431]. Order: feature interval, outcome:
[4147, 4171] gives 1.63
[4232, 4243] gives 0.19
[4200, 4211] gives 0.70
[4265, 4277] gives 1.14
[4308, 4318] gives 1.45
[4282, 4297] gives 2.06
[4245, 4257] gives 0.23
